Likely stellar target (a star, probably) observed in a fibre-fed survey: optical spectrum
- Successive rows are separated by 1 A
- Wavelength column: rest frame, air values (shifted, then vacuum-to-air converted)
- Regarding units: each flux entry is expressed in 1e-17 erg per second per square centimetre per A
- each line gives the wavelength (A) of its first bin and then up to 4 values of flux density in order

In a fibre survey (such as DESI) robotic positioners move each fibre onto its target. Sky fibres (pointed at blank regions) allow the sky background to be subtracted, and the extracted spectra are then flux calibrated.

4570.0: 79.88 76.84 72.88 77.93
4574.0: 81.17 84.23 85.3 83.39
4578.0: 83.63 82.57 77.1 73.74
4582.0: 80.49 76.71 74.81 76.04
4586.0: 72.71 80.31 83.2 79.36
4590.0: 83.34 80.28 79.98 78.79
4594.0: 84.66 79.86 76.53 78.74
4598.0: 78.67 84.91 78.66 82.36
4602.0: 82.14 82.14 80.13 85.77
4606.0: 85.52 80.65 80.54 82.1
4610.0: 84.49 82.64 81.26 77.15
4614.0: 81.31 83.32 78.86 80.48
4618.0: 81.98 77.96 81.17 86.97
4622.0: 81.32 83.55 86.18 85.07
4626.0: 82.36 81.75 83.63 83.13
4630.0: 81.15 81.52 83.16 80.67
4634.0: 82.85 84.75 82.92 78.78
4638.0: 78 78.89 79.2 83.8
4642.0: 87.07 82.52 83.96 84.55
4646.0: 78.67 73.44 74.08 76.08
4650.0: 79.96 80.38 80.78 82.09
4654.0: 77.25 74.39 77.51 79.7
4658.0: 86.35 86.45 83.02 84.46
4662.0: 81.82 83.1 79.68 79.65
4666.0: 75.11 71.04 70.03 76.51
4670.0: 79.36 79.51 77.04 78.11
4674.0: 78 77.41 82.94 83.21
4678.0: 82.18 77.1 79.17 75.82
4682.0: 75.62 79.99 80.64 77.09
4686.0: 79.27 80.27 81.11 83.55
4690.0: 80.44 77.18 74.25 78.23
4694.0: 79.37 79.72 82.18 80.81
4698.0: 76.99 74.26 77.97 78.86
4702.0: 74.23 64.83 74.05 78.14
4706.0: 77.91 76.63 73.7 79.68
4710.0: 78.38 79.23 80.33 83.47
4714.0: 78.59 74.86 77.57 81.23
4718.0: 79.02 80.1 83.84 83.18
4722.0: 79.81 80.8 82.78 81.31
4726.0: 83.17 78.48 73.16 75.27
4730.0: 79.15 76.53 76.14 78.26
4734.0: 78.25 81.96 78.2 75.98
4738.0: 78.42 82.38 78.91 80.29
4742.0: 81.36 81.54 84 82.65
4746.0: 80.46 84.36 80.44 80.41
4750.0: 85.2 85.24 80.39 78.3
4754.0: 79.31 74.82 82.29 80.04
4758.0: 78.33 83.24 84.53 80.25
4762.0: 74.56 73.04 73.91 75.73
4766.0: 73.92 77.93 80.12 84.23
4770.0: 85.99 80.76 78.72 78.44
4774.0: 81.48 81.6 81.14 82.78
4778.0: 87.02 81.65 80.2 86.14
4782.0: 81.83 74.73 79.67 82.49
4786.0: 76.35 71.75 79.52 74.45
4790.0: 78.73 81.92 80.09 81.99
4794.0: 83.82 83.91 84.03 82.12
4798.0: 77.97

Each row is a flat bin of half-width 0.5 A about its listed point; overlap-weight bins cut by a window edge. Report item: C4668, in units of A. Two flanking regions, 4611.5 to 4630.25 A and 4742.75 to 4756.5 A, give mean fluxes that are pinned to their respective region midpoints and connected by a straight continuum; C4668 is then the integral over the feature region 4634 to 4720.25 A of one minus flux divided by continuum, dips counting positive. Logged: 2.8 A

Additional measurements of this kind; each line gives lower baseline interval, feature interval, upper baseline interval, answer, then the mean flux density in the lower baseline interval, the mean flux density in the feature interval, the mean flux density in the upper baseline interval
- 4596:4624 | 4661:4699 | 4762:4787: 1.0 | 81.6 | 78.8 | 79.7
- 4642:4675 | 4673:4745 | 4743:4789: 0.8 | 79.3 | 78.9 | 80.2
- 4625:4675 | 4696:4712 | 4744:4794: 0.7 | 80.2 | 76.7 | 80.1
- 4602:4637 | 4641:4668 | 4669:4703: 0.1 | 82.3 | 80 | 78.6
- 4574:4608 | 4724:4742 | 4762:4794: 0.2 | 80.5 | 78.8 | 79.6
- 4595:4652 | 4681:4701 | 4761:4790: 0.4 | 81.4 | 78.8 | 79.3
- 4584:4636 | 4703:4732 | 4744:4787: 0.7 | 81.4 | 78.7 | 80.3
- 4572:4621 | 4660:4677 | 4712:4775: 0.3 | 80.6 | 78.6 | 79.8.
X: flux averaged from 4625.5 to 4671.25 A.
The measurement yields 80.3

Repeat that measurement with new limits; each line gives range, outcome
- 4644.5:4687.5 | 79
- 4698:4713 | 76.6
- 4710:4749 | 79.9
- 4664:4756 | 78.9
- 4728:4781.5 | 80.1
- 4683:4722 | 78.5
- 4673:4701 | 79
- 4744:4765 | 80.1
